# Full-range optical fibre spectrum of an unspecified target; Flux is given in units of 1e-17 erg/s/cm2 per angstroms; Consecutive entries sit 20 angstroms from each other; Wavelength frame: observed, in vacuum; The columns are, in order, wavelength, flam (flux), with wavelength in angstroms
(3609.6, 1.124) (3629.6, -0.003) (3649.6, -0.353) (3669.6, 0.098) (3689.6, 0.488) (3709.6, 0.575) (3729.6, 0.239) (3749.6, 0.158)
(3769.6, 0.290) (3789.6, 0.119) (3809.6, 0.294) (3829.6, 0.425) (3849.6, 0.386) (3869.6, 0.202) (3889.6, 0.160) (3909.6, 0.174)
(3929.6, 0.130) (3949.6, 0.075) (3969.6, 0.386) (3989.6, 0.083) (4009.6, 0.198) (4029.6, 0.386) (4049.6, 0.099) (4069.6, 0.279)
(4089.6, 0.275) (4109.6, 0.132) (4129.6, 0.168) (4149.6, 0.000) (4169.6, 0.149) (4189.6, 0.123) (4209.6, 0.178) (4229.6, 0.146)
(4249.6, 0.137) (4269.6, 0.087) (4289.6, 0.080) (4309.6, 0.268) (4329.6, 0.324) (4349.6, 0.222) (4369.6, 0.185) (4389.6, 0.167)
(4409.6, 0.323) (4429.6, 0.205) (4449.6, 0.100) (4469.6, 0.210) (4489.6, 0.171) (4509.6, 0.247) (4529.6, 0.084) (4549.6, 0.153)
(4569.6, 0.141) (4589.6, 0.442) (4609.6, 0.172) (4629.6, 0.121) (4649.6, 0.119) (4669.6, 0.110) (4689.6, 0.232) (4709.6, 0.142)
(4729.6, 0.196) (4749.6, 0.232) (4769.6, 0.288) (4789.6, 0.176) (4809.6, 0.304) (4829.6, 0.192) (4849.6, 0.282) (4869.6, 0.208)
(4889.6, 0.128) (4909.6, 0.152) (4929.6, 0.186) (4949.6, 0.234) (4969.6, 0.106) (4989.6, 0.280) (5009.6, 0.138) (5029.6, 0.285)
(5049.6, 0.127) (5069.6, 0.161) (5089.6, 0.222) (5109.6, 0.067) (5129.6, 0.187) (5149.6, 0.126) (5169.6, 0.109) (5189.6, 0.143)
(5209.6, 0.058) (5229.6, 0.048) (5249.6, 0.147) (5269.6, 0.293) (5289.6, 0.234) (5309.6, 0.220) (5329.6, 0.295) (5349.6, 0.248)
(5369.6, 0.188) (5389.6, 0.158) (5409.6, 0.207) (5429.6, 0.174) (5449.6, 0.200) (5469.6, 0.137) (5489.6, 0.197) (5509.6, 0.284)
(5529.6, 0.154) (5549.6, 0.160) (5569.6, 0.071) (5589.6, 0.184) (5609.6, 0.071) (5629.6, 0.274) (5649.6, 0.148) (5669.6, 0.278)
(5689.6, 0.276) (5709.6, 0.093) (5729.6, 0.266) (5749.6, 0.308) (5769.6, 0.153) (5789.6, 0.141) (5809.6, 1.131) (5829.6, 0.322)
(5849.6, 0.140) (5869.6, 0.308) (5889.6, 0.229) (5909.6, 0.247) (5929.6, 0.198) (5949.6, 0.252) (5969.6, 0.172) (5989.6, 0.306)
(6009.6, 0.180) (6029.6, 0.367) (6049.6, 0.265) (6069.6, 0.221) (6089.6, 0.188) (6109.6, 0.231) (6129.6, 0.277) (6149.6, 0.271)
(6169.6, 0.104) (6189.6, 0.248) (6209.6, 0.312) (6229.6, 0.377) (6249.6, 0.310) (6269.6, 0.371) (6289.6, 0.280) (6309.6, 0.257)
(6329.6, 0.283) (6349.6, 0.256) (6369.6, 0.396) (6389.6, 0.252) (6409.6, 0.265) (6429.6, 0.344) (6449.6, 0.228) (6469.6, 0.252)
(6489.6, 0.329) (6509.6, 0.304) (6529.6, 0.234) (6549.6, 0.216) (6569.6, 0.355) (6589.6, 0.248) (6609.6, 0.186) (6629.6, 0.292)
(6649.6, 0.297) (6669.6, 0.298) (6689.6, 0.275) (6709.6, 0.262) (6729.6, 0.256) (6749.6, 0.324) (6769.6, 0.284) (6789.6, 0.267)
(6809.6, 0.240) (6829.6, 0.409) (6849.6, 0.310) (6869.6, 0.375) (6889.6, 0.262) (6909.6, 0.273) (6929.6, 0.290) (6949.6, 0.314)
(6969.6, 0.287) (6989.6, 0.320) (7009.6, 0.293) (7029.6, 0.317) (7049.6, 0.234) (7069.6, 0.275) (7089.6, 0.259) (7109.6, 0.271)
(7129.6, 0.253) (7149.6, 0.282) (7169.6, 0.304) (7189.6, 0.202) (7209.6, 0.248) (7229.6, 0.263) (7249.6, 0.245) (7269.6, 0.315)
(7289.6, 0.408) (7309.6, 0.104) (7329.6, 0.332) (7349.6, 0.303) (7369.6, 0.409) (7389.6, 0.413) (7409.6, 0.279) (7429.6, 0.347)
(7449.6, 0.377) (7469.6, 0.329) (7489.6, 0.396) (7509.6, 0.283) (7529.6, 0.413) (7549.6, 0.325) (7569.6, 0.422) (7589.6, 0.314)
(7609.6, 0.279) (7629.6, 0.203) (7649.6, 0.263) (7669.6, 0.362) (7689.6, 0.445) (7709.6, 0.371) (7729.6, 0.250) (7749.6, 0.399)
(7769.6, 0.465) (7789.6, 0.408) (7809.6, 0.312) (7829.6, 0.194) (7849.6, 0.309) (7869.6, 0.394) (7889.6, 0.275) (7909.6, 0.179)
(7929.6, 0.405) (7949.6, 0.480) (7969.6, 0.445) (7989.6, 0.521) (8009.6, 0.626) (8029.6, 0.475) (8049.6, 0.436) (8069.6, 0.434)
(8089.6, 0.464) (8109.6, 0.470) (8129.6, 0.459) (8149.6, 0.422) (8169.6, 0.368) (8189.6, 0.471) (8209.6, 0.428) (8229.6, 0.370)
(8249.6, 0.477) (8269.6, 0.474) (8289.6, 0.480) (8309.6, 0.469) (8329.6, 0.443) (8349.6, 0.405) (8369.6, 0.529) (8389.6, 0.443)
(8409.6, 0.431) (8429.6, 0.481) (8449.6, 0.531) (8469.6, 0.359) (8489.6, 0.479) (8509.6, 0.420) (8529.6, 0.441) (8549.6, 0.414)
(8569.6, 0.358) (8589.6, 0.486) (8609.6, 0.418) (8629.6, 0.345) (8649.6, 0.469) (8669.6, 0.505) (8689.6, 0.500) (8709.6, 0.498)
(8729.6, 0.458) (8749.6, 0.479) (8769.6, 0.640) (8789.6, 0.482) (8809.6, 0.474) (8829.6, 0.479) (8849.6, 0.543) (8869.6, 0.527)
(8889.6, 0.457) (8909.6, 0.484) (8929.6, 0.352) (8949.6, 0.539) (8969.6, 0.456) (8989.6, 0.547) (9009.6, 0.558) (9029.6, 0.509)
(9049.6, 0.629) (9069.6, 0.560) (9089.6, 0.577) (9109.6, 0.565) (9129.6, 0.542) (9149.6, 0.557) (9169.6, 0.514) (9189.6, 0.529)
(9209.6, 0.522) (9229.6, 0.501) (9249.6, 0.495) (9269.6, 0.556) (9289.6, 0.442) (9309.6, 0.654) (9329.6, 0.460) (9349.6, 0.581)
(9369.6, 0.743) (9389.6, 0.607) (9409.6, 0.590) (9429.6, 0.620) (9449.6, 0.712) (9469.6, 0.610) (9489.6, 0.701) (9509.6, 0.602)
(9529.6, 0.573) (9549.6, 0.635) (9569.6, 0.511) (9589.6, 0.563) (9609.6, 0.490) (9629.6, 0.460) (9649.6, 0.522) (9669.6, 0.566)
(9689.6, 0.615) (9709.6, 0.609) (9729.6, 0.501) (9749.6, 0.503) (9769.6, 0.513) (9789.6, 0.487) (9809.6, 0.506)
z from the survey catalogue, 0.99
